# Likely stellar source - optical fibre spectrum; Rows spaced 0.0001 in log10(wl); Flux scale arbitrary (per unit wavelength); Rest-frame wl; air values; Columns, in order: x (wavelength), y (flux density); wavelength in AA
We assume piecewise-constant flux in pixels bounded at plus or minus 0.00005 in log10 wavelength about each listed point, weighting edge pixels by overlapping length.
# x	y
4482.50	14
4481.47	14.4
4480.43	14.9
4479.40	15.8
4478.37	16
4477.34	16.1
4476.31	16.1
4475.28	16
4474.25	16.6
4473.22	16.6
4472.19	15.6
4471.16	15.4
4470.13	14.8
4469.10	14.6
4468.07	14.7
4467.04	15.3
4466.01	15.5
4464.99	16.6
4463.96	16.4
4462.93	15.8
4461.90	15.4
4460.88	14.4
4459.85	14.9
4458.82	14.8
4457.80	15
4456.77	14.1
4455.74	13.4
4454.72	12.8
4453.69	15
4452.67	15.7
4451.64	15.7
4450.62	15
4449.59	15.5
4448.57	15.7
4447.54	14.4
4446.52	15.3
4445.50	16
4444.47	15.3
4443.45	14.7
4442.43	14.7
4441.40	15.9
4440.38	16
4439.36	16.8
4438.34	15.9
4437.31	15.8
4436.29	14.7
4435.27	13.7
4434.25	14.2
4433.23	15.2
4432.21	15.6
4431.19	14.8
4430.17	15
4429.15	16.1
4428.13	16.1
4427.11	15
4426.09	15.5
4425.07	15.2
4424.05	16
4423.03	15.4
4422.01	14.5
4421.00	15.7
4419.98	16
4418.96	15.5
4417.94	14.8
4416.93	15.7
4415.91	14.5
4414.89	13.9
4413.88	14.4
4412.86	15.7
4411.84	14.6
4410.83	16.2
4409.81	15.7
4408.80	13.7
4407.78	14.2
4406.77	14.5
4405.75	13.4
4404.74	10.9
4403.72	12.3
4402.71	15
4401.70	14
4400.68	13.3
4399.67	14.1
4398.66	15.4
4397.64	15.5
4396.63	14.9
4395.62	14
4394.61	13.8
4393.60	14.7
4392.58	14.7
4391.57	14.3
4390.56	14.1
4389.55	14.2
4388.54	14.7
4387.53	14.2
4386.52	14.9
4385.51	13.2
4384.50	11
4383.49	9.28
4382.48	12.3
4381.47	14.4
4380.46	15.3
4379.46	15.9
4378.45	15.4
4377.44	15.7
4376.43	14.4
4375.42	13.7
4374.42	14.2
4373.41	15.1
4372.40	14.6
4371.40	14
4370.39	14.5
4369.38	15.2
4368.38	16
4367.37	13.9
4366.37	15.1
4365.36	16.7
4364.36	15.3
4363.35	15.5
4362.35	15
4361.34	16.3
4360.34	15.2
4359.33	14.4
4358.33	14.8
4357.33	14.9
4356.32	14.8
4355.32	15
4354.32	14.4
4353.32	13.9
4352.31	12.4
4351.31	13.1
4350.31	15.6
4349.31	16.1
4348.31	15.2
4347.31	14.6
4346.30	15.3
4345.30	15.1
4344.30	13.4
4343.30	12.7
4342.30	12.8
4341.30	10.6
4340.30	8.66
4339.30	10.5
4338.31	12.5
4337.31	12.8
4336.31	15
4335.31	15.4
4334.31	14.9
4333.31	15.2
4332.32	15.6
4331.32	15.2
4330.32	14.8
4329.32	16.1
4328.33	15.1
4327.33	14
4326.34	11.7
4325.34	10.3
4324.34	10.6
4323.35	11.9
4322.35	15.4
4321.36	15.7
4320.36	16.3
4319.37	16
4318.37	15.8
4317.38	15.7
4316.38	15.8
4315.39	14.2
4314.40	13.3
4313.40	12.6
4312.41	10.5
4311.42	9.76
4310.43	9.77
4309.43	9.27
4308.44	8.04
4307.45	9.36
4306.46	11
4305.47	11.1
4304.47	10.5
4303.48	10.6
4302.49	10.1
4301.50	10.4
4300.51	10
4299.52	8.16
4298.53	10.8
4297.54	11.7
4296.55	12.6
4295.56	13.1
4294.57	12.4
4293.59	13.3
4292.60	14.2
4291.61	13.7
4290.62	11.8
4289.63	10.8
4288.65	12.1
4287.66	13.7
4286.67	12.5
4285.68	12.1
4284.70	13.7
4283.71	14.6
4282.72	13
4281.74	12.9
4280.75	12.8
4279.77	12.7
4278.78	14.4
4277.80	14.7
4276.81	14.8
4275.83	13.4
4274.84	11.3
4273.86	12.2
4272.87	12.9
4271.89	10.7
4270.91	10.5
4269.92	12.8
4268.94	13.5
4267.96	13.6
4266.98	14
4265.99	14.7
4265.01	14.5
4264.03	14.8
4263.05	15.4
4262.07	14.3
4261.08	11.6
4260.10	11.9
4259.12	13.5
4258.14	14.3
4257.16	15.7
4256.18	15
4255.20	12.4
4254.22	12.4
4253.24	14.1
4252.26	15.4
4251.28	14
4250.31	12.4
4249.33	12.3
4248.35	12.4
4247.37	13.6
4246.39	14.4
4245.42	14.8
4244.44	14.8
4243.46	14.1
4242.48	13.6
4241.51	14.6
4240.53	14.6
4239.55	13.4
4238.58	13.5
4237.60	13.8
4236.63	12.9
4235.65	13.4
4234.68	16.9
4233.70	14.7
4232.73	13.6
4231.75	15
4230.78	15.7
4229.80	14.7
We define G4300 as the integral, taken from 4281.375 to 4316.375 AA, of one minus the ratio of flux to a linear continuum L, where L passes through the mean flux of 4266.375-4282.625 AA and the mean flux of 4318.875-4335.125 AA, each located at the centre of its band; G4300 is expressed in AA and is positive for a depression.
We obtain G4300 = 4.8 AA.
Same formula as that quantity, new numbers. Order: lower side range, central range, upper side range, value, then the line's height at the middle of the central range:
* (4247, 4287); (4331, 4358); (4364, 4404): 0.2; 14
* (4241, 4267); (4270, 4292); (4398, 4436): 2.0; 14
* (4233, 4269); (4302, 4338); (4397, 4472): 3.2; 14.3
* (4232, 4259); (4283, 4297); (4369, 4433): 1.2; 14.1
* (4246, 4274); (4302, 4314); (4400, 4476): 3.1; 13.9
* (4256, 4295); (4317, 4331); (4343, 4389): -0.3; 13.9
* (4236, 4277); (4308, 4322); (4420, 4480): 1.0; 14.1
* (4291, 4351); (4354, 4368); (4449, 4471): -1.7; 13.5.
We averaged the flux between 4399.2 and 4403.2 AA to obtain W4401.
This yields 14.1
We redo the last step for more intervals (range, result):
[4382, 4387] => 12.1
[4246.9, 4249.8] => 12.7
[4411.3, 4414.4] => 14.9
